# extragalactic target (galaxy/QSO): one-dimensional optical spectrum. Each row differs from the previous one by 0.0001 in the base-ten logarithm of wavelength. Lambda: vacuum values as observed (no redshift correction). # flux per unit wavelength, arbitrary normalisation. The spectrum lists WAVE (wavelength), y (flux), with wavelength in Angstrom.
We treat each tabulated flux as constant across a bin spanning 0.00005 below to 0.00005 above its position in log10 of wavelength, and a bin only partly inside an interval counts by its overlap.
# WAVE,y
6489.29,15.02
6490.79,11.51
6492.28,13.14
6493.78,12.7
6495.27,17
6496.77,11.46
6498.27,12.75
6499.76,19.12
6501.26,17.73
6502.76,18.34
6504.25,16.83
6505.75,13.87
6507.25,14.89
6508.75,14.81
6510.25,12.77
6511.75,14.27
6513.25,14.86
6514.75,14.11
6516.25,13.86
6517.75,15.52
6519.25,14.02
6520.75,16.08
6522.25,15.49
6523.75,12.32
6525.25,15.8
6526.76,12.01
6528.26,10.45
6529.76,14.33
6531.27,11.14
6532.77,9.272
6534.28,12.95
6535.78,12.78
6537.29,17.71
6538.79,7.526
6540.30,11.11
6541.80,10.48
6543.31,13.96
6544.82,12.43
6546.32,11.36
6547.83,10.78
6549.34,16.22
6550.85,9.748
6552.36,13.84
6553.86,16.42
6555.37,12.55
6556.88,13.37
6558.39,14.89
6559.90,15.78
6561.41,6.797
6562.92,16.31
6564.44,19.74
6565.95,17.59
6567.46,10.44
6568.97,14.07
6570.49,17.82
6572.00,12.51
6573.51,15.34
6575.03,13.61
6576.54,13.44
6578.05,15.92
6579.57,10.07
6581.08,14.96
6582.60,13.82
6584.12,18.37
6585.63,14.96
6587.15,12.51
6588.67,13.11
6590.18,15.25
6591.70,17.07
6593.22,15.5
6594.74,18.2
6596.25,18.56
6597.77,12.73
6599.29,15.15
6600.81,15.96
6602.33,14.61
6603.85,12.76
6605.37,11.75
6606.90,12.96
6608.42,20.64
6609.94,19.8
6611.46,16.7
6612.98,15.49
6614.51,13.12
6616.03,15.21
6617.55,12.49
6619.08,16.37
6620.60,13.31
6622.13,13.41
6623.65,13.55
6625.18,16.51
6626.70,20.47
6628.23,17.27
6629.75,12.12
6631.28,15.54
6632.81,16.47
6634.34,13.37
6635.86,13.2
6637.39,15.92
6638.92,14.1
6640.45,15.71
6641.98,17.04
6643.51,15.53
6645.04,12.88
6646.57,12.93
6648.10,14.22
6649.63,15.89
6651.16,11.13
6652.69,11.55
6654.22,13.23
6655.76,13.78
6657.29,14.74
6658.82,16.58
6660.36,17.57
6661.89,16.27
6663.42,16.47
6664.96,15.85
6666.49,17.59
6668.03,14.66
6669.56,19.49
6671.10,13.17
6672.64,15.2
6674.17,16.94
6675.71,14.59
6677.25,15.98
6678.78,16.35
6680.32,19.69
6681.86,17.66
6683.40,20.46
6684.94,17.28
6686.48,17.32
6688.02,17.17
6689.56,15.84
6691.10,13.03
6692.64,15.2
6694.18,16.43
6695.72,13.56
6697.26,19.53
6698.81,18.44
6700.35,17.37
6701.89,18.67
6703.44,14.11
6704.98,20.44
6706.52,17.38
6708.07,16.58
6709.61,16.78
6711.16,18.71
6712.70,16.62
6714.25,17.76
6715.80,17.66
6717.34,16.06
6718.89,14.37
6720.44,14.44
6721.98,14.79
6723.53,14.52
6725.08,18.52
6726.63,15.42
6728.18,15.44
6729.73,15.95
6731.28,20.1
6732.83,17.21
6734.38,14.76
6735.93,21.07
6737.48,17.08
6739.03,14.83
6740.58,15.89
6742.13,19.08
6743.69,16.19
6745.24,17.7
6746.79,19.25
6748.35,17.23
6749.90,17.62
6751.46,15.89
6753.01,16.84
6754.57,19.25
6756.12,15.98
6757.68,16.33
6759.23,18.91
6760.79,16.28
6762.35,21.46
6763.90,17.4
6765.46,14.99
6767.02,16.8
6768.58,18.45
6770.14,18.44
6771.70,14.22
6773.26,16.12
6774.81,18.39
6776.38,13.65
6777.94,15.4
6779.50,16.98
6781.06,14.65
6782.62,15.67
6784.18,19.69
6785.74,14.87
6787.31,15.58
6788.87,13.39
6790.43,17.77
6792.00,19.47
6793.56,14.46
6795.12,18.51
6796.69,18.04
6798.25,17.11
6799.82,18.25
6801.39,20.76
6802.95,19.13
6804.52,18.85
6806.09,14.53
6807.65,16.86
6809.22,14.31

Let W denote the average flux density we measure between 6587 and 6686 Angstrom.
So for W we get 15.4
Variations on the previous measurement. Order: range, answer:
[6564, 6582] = 14.5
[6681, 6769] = 17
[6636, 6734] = 16.1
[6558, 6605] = 14.7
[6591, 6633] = 15.5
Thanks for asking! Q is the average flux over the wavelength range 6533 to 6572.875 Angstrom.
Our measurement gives 13.4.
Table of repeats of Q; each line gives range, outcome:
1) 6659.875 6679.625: 16.2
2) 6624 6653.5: 14.8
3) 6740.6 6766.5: 17.5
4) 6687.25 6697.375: 15.6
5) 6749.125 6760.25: 17.2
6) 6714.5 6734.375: 16.2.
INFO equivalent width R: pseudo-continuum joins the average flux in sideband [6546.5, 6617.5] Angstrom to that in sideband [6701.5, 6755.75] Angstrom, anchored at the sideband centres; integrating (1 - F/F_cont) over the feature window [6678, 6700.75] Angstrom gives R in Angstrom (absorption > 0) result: -0.9 Angstrom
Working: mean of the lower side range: 14.7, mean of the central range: 17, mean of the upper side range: 17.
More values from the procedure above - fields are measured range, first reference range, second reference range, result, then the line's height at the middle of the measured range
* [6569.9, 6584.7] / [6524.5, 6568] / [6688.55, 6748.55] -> -0.86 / 13.7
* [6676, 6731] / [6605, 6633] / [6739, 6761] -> -0.44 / 16.6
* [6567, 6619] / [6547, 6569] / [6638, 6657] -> -3.55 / 13.9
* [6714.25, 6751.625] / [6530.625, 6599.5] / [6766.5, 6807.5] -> -1.35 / 16.2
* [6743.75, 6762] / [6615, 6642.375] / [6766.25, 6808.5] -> -1.05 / 16.5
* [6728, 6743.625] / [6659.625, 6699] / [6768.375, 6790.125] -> -0.83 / 16.3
